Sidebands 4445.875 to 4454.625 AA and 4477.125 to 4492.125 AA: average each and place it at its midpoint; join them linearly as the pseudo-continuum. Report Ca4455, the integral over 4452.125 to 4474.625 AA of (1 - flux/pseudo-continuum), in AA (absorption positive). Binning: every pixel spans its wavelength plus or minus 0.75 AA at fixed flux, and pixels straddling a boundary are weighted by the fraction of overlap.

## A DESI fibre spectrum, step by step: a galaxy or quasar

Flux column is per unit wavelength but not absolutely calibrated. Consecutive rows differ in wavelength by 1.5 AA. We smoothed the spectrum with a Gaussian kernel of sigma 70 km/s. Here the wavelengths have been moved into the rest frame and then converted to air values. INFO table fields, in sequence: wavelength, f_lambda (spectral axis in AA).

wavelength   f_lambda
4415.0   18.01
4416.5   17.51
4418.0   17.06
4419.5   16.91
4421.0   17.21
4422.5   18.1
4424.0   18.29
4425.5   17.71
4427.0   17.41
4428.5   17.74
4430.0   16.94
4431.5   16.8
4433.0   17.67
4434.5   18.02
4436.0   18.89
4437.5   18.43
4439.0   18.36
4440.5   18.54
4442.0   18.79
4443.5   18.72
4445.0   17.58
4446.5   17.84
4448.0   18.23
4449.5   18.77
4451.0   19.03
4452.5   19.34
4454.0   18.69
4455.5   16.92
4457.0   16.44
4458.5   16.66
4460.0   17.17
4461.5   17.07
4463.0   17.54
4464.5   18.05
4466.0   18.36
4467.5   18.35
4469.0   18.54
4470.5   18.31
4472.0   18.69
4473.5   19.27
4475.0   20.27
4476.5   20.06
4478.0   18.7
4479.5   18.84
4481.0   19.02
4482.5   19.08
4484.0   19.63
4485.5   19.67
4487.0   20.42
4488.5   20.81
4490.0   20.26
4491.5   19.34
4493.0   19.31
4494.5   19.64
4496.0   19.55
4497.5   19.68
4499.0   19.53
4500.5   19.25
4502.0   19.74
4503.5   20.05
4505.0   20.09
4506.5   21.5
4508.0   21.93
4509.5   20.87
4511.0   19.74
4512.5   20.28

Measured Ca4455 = 1.2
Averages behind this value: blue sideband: 18.7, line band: 18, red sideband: 19.6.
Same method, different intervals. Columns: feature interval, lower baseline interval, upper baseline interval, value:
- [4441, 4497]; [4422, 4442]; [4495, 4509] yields 1.1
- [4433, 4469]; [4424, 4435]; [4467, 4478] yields 0.4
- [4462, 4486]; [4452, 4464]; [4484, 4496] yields -0.3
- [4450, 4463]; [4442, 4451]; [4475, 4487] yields 0.7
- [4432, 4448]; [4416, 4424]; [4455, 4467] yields -0.8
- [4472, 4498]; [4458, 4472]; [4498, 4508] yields -0.7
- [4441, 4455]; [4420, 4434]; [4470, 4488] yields -0.2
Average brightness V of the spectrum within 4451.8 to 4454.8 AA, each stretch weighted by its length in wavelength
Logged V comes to 19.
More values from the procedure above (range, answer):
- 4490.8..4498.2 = 19.5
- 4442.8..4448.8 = 18.1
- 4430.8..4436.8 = 17.9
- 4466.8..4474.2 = 18.6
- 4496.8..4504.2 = 19.6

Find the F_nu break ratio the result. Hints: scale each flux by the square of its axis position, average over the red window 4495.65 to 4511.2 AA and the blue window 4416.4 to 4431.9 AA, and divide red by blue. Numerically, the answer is 1.2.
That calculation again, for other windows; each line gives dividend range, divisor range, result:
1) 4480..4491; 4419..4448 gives 1.13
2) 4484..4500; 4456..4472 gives 1.13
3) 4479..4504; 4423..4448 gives 1.12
